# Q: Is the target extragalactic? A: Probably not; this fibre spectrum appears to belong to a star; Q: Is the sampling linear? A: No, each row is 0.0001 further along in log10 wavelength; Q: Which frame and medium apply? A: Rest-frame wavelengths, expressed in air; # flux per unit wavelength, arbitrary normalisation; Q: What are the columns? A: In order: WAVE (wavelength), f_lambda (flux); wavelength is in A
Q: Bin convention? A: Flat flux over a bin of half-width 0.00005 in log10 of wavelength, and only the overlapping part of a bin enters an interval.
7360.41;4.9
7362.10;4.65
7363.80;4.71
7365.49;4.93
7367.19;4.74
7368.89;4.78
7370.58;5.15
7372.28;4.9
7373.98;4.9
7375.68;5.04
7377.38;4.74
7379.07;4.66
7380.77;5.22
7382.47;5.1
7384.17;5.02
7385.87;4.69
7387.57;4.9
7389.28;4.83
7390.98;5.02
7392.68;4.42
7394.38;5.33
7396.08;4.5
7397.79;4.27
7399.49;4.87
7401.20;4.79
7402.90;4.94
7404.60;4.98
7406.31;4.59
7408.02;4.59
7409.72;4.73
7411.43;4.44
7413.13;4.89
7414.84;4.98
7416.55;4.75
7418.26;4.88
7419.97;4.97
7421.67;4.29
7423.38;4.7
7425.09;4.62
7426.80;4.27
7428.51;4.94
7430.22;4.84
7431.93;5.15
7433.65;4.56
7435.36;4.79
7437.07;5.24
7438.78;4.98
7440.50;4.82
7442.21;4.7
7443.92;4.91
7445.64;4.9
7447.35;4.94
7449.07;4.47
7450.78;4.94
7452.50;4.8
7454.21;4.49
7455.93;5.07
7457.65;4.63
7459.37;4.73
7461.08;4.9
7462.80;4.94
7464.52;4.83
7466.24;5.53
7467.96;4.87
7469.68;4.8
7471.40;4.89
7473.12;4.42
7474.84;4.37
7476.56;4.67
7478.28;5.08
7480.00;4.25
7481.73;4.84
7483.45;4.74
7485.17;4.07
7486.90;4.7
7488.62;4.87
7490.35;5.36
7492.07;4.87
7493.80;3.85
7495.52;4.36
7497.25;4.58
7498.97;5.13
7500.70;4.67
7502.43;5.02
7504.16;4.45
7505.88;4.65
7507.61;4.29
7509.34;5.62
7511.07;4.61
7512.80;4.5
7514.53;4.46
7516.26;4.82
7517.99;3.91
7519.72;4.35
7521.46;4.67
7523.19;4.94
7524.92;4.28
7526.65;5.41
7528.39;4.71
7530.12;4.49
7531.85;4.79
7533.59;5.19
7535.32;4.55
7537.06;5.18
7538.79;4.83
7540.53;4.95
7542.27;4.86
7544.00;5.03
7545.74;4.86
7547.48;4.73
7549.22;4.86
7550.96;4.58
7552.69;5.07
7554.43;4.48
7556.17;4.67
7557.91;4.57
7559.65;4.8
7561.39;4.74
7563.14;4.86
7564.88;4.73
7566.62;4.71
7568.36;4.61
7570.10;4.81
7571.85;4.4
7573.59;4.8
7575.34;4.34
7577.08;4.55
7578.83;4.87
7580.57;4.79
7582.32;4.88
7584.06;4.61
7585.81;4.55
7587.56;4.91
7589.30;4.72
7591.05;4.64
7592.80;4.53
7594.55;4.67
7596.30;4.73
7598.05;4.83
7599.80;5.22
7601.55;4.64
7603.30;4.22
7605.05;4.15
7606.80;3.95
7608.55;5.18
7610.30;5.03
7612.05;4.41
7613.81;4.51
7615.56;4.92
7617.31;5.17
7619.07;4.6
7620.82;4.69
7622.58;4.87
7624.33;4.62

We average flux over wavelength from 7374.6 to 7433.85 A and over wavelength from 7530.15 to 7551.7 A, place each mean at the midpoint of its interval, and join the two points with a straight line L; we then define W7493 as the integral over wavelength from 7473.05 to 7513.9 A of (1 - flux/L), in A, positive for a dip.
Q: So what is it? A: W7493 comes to 1.4 A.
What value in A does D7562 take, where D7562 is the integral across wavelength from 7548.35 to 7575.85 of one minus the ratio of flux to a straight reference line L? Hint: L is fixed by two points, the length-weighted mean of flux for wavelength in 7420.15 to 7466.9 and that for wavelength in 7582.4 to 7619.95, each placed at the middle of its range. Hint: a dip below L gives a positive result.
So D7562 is 0.1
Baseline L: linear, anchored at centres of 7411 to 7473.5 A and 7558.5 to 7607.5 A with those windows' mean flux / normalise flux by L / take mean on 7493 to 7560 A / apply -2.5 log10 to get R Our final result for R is 0.00 mag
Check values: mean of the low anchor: 4.81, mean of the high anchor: 4.65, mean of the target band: 4.71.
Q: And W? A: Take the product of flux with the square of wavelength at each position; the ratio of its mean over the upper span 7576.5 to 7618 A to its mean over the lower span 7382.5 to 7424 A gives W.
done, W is 1.04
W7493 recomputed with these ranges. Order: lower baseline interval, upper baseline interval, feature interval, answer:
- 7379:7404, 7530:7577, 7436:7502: 0.5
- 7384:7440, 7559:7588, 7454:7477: -0.3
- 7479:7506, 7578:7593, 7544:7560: -0.2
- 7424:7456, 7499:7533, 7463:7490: 0.0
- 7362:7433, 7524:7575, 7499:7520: 0.6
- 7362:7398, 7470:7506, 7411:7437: 0.1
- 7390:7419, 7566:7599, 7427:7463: -0.7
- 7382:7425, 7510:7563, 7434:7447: -0.4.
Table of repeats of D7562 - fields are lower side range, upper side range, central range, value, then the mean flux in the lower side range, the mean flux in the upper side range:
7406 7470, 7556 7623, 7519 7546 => -0.5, 4.8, 4.69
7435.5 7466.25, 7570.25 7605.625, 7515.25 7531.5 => 0.4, 4.86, 4.66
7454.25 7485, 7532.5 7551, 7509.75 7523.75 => 0.8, 4.77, 4.88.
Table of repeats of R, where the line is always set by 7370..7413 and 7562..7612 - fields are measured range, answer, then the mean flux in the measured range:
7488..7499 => 0.014 mag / 4.68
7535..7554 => -0.036 mag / 4.86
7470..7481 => 0.031 mag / 4.62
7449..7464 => -0.004 mag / 4.79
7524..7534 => -0.018 mag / 4.8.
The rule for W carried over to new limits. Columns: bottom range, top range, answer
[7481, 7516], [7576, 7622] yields 1.03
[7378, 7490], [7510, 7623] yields 1.02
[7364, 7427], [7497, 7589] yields 1.03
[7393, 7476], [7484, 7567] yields 1.01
